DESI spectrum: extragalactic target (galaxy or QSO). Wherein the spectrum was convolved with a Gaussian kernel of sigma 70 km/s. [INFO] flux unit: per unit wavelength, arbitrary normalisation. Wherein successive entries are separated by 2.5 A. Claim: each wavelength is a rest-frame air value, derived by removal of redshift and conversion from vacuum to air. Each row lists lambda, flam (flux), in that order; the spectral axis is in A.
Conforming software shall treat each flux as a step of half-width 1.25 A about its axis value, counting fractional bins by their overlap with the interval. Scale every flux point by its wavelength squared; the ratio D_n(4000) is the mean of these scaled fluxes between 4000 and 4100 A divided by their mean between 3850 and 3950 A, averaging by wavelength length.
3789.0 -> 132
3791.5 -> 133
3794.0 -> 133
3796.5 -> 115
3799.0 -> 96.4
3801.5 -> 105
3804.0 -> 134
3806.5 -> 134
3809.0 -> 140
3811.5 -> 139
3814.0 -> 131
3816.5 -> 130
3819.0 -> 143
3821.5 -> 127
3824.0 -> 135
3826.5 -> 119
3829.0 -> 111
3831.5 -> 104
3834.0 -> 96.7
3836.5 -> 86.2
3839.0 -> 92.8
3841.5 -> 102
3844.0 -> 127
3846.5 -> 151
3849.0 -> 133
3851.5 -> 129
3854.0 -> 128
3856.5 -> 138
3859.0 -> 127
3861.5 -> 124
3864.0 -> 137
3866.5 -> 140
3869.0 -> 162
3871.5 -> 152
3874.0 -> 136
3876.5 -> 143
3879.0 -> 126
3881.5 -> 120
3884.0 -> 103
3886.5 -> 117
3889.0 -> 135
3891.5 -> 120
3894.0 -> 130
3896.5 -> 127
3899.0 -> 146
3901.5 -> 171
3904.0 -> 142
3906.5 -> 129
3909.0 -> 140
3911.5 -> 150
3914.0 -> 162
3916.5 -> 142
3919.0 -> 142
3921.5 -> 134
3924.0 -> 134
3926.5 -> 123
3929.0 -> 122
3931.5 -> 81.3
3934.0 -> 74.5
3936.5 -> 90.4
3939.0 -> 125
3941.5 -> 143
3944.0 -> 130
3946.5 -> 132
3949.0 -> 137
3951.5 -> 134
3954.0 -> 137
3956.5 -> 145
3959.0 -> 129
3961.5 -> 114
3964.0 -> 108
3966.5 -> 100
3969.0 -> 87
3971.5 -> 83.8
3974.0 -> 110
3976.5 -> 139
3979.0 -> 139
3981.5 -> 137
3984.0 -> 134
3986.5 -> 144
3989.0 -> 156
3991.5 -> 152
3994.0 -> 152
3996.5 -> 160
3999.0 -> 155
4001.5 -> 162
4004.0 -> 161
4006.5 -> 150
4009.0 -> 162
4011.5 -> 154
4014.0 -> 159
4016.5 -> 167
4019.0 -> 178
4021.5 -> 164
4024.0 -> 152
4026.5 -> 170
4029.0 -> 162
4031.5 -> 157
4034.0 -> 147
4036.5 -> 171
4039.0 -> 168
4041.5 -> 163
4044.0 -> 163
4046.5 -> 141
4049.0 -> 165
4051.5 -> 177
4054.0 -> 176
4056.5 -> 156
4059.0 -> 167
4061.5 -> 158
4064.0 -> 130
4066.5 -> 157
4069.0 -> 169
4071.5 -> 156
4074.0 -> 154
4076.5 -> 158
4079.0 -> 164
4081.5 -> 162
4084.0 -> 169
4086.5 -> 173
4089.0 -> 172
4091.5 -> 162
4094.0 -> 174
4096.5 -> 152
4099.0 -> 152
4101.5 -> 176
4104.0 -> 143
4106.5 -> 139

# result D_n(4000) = 1.33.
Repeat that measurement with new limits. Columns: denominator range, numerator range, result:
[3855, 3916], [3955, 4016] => 1.06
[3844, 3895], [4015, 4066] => 1.33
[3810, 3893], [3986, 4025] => 1.36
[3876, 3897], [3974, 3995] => 1.21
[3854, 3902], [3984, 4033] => 1.26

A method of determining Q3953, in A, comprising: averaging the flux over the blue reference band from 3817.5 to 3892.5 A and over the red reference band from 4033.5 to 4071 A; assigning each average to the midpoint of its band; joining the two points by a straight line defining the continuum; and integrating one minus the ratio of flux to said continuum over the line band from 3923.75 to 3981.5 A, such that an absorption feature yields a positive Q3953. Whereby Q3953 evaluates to 9.95 A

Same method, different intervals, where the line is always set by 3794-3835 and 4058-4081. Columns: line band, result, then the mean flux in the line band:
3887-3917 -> -1.3 A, 141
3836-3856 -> 1.1 A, 121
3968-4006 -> 2.0 A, 139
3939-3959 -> 0.8 A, 136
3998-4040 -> -3.0 A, 161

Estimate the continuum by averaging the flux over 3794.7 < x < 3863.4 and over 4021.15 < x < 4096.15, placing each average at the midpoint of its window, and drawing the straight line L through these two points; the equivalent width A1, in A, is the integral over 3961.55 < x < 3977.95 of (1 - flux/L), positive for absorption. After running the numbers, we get 4.57 A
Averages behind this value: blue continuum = 122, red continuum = 162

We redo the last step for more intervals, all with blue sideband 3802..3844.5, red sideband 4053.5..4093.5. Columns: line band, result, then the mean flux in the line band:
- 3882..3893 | 1.0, 119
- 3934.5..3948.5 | 1.8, 122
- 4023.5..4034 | -0.4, 159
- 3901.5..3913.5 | -1.0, 145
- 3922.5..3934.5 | 2.4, 110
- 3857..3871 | -1.3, 139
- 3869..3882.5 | -1.0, 138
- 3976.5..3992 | 0.4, 143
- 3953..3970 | 3.0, 117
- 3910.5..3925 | -0.9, 144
